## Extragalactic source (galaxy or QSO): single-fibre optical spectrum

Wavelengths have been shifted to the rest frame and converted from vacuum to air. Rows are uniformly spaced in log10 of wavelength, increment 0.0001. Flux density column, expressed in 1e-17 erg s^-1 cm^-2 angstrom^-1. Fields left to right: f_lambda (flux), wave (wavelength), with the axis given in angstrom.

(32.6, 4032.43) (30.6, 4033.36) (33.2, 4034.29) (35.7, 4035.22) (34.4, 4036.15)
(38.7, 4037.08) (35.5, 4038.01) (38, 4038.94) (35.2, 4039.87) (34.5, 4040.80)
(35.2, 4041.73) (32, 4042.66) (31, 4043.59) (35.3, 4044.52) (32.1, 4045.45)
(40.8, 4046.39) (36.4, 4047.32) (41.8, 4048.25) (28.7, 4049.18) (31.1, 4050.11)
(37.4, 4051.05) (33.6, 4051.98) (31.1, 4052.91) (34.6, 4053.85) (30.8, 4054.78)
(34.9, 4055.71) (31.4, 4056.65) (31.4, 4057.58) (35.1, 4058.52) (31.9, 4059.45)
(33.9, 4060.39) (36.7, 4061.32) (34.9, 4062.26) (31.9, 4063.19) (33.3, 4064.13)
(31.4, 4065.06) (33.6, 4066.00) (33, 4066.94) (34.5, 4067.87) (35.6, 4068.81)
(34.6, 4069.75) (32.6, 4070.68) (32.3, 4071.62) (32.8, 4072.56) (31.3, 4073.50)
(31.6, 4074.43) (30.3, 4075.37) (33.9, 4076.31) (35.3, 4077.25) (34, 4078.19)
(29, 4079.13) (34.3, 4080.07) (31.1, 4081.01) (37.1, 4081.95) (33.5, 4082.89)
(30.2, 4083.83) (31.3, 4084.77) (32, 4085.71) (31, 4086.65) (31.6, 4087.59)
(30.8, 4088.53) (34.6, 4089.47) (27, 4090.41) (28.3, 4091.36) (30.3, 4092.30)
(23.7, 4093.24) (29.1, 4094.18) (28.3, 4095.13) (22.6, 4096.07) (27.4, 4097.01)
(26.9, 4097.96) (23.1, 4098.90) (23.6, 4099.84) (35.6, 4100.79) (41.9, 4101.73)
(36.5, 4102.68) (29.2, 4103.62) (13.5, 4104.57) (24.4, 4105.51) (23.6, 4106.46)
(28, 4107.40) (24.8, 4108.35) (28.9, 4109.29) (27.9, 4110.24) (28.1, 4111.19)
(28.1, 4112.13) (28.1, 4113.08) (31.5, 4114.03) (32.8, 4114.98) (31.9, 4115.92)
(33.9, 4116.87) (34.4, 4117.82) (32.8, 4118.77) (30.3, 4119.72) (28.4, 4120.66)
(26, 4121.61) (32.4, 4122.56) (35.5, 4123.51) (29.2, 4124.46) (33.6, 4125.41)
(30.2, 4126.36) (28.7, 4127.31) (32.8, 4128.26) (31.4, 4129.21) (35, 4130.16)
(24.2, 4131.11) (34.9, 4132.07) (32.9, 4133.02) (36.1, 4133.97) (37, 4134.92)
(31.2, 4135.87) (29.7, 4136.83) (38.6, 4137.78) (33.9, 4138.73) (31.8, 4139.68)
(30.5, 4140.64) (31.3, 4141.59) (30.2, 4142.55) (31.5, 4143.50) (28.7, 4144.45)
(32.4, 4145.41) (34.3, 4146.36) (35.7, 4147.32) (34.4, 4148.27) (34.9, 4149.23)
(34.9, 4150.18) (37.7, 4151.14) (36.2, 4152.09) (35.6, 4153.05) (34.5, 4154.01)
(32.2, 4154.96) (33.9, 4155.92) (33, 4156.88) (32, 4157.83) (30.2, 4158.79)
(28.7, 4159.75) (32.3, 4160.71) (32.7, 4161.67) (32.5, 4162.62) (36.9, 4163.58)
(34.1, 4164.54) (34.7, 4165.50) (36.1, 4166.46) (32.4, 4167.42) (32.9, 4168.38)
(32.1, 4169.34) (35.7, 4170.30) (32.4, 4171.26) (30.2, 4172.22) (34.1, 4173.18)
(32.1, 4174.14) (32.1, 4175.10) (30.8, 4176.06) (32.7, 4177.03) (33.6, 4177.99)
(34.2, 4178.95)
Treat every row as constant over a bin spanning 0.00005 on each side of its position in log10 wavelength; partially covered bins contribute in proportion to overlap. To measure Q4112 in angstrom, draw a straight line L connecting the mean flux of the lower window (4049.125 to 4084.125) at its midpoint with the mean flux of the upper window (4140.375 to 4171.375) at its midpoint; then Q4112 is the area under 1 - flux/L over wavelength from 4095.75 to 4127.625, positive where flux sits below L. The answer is 3.8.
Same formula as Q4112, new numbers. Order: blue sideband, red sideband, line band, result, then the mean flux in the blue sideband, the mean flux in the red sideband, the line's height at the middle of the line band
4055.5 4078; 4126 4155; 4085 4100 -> 2.2 angstrom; 33.2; 33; 33.2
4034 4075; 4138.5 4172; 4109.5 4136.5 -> 1.7 angstrom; 34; 33.2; 33.5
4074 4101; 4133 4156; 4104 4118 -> 1.7 angstrom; 30.2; 33.6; 31.6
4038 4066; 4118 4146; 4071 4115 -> 4.2 angstrom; 34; 31.8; 32.9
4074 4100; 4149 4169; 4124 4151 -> 0.1 angstrom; 30.1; 33.7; 32.6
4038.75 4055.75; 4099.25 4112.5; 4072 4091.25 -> -0.8 angstrom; 34.4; 28.1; 30.7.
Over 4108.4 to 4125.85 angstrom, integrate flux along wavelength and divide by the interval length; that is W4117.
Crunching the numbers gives 30.6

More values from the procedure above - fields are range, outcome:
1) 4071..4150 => 30.9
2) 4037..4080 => 33.8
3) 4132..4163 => 33.2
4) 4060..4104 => 31.6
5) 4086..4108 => 28.3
